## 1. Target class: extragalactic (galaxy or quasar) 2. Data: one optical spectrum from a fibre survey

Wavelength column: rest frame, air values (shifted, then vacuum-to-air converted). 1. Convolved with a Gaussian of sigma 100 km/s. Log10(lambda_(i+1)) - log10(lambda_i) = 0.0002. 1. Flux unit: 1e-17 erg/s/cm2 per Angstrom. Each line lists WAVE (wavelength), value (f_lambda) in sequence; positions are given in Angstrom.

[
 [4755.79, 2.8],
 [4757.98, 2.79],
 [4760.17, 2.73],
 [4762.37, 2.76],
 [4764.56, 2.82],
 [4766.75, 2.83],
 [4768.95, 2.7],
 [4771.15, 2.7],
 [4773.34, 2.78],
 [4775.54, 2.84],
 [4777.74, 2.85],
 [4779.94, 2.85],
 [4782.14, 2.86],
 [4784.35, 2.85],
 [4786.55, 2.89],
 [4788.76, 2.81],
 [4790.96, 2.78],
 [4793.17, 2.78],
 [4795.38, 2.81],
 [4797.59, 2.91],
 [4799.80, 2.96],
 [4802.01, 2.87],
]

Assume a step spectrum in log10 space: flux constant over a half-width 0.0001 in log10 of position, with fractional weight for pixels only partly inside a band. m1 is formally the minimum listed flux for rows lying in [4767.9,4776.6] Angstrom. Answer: 2.7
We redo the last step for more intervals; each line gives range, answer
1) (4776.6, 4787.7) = 2.85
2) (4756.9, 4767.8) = 2.73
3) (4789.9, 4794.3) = 2.78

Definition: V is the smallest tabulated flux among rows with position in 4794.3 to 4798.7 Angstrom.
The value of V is 2.81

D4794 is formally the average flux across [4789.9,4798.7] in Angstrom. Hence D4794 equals 2.82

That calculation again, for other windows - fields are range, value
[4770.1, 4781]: 2.81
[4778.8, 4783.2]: 2.86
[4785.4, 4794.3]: 2.81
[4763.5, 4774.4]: 2.77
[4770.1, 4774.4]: 2.75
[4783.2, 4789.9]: 2.85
